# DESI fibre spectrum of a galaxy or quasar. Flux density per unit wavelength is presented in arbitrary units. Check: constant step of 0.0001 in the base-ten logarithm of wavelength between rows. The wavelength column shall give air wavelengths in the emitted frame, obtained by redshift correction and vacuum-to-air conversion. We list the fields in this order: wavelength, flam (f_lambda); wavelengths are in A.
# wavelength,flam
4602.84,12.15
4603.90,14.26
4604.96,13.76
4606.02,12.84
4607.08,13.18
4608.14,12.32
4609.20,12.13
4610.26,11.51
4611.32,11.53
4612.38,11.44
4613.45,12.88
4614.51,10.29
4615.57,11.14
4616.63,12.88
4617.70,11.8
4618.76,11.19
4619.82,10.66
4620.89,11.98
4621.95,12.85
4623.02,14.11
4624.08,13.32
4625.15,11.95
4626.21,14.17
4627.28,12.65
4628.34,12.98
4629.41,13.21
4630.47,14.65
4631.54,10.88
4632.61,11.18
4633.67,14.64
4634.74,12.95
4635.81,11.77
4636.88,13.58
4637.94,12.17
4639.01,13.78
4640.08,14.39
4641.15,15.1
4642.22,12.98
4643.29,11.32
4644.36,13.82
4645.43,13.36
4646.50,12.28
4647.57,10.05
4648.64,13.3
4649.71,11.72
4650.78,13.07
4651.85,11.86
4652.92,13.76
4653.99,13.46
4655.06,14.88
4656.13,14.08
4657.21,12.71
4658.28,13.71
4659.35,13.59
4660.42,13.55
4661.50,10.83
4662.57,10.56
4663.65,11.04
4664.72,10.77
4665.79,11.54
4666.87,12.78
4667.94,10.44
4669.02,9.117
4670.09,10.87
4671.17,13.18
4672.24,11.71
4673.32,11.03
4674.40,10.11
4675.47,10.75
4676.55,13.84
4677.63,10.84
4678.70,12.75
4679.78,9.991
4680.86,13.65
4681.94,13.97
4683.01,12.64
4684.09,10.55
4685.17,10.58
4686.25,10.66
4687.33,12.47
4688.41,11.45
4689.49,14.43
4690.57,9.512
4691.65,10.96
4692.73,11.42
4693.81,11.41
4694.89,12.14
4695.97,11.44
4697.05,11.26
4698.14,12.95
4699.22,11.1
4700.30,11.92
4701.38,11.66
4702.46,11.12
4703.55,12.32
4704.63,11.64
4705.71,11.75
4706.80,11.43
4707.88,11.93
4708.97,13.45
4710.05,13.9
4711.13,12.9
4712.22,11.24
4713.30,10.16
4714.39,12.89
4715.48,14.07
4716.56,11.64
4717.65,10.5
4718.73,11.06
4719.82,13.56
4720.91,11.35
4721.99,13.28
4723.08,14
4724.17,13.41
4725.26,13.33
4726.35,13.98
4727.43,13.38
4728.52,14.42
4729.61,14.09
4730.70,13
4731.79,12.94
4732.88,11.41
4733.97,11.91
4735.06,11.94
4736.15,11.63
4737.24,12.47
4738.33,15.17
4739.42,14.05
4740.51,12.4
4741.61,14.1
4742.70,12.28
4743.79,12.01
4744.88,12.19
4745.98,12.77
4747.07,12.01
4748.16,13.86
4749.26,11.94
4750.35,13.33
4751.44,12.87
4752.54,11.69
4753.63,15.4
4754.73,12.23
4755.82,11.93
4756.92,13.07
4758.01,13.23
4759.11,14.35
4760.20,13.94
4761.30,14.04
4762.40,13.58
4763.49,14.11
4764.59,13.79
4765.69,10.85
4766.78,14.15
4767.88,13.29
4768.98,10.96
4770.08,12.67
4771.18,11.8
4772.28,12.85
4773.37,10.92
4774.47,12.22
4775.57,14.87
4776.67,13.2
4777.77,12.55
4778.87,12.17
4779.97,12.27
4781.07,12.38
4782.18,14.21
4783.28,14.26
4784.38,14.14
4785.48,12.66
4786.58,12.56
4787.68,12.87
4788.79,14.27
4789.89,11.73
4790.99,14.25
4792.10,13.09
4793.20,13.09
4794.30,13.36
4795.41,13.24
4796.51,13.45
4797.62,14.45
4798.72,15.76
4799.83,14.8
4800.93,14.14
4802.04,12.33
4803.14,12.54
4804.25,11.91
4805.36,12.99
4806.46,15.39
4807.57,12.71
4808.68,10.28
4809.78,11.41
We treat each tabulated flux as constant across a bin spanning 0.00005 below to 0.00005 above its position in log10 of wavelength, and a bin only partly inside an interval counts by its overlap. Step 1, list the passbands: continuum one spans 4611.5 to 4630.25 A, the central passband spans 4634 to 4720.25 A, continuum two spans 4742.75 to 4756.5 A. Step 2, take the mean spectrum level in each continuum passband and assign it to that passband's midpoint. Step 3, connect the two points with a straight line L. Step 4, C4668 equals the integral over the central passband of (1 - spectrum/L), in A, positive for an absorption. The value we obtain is 2.4 A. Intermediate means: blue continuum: 12.3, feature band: 12.1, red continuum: 12.7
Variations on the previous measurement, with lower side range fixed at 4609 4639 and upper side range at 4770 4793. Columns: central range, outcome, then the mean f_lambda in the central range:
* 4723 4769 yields -0.86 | 13.1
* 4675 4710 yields 2.22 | 11.8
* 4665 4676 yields 1.25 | 11.1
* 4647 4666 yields 0.05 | 12.5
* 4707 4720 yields 0.51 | 12.2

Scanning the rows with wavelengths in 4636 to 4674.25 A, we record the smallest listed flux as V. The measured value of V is 9.117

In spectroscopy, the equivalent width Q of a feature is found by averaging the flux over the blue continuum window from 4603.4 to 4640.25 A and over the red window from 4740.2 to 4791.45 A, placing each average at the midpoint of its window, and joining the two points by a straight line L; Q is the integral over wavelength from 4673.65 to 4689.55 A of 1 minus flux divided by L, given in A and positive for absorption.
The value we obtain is 1.14 A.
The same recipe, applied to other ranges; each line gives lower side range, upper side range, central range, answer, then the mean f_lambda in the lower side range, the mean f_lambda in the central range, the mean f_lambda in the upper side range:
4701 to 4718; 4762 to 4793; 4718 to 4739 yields -1.1 A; 12.1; 13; 13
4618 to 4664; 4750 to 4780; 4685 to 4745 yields 2.6 A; 12.8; 12.3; 13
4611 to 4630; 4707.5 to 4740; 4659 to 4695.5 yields 2.8 A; 12.3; 11.6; 12.8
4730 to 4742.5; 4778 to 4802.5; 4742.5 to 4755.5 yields 0.2 A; 12.8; 12.7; 13.4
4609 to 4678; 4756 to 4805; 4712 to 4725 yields 0.5 A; 12.4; 12.3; 13.2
